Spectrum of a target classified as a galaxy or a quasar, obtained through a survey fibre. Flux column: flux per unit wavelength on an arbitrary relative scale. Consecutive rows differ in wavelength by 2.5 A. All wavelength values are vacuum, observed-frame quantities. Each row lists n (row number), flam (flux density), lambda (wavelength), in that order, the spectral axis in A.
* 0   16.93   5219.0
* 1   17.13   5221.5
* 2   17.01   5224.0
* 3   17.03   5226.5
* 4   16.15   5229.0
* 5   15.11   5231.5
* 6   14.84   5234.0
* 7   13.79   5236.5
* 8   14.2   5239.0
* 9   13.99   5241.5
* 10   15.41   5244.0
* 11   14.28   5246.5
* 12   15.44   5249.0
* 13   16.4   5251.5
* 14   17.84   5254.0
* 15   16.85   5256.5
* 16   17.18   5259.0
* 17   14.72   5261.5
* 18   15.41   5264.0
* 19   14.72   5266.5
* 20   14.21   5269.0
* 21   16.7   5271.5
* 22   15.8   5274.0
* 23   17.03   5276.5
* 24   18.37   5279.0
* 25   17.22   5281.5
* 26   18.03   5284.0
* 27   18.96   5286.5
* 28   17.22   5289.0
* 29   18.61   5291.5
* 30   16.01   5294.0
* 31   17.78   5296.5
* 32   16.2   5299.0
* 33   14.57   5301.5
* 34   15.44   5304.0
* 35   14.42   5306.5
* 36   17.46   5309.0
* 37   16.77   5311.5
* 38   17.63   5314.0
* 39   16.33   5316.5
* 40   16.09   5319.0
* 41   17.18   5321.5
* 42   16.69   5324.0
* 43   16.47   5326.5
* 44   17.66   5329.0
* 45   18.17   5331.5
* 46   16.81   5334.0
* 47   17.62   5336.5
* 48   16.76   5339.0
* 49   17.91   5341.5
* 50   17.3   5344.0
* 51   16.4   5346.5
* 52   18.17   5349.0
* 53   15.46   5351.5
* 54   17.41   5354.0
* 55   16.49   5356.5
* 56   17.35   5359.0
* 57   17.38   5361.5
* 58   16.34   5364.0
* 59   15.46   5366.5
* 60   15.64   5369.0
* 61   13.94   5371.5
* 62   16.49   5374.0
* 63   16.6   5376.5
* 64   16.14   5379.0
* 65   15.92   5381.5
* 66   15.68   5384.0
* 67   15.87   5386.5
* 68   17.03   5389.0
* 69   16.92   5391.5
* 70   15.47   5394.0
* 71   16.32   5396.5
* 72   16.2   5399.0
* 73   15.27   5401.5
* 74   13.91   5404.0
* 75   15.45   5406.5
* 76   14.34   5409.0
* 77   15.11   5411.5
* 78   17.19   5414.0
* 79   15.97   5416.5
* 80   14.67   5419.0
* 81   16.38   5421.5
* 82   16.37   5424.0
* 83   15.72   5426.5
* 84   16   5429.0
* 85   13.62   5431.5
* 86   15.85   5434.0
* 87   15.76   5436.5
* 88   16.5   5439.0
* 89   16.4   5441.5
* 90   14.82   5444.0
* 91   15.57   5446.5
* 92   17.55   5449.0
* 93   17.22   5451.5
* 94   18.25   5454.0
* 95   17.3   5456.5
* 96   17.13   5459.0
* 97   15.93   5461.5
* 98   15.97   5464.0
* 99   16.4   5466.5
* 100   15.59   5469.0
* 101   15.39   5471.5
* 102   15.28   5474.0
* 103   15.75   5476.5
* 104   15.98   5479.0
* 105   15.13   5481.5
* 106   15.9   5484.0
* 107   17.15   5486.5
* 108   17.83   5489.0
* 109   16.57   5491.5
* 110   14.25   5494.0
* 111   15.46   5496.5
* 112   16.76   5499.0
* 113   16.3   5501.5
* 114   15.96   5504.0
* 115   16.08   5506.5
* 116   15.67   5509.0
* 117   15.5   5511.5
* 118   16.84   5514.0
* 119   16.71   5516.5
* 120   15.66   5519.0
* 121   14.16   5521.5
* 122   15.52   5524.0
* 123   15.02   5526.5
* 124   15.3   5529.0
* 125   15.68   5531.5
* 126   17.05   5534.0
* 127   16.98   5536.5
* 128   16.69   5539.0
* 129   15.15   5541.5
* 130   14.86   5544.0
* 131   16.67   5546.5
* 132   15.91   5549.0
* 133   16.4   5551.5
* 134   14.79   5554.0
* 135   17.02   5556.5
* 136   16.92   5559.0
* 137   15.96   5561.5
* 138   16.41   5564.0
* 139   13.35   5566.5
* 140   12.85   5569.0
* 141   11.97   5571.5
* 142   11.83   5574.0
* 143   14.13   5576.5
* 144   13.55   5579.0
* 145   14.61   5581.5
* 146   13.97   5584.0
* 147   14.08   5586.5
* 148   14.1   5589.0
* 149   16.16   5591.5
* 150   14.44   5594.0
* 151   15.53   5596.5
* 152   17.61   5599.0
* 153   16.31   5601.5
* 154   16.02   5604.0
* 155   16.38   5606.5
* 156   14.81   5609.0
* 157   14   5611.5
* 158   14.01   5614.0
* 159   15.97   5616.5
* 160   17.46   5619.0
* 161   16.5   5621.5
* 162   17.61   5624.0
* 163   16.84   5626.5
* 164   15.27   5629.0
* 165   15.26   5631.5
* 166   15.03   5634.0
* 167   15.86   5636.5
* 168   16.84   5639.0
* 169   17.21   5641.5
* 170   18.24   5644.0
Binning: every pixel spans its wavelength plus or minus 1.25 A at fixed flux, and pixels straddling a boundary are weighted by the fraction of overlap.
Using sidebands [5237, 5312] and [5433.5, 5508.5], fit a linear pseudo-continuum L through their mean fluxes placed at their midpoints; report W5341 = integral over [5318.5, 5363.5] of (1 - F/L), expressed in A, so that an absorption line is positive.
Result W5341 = -2.4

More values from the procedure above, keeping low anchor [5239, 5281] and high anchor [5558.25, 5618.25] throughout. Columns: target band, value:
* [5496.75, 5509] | -0.9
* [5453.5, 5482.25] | -1.8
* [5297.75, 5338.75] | -2.4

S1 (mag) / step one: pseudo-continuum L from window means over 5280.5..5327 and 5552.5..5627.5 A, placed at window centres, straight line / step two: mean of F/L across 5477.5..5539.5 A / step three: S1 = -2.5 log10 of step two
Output -0.02 mag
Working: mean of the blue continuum 16.8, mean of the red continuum 15.2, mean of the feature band 16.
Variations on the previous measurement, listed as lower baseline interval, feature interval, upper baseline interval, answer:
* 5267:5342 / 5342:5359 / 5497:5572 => -0.02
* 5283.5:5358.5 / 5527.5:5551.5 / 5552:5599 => -0.07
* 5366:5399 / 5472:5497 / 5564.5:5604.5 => -0.05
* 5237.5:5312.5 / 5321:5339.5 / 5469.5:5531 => -0.07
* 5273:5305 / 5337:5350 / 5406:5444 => -0.05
